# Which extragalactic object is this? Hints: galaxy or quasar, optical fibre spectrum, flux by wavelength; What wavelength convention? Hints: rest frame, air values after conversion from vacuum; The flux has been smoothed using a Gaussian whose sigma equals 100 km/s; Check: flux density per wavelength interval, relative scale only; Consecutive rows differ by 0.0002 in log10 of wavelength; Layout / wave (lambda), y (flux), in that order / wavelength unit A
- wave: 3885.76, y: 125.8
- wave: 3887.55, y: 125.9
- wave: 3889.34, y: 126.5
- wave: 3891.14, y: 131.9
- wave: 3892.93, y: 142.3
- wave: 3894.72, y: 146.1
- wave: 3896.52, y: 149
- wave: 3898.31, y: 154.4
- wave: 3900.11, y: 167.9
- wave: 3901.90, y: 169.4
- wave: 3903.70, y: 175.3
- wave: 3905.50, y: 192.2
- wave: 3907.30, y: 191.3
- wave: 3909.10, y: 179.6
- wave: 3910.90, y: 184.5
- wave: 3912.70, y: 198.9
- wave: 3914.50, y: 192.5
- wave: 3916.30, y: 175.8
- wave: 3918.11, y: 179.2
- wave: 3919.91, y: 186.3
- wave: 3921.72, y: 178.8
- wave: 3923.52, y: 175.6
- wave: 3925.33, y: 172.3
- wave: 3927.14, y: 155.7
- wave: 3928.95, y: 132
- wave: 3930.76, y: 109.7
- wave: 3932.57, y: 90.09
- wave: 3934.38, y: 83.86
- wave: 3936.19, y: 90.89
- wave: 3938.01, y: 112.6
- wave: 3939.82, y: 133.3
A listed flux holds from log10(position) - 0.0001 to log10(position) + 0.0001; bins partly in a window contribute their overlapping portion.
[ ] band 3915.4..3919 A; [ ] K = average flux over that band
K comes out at 177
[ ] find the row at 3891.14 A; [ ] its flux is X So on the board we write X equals 131.9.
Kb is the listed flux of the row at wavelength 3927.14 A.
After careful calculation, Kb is 155.7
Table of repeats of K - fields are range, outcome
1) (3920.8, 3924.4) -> 177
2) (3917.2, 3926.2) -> 178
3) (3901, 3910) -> 182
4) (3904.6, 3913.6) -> 189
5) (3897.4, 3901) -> 161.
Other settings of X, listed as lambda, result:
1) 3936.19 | 90.89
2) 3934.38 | 83.86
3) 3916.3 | 175.8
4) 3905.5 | 192.2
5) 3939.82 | 133.3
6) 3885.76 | 125.8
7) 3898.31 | 154.4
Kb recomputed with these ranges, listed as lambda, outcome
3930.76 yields 109.7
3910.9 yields 184.5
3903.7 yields 175.3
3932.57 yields 90.09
